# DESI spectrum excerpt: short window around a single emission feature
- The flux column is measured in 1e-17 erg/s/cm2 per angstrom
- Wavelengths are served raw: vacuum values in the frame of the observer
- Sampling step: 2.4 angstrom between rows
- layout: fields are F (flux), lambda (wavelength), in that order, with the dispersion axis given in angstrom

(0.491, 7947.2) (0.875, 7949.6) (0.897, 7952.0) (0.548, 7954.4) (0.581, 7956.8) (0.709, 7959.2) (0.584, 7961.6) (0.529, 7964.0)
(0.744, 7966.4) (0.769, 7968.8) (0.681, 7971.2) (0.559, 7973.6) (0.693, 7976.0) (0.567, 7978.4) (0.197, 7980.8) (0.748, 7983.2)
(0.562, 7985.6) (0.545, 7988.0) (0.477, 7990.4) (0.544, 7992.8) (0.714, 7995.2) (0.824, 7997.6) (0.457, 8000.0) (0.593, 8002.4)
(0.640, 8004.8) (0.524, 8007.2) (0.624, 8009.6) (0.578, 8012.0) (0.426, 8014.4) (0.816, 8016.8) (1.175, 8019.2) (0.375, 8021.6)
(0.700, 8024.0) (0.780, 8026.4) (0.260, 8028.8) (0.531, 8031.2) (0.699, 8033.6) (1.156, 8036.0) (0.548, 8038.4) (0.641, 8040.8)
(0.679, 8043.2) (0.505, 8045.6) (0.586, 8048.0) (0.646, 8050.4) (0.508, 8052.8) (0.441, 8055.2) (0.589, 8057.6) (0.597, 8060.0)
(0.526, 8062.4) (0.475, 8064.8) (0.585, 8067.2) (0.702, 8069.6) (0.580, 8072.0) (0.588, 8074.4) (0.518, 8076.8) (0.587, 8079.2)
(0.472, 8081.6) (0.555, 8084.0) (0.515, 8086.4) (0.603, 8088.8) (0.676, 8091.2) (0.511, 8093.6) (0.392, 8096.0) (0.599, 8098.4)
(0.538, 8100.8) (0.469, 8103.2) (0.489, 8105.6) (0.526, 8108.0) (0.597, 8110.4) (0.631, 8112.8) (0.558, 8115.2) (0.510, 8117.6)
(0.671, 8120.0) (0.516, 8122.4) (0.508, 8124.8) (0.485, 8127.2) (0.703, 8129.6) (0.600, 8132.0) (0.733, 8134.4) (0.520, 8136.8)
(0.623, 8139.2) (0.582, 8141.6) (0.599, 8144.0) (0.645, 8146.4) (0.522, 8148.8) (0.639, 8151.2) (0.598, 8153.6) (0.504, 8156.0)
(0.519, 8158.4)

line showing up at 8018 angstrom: [S II] 6716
